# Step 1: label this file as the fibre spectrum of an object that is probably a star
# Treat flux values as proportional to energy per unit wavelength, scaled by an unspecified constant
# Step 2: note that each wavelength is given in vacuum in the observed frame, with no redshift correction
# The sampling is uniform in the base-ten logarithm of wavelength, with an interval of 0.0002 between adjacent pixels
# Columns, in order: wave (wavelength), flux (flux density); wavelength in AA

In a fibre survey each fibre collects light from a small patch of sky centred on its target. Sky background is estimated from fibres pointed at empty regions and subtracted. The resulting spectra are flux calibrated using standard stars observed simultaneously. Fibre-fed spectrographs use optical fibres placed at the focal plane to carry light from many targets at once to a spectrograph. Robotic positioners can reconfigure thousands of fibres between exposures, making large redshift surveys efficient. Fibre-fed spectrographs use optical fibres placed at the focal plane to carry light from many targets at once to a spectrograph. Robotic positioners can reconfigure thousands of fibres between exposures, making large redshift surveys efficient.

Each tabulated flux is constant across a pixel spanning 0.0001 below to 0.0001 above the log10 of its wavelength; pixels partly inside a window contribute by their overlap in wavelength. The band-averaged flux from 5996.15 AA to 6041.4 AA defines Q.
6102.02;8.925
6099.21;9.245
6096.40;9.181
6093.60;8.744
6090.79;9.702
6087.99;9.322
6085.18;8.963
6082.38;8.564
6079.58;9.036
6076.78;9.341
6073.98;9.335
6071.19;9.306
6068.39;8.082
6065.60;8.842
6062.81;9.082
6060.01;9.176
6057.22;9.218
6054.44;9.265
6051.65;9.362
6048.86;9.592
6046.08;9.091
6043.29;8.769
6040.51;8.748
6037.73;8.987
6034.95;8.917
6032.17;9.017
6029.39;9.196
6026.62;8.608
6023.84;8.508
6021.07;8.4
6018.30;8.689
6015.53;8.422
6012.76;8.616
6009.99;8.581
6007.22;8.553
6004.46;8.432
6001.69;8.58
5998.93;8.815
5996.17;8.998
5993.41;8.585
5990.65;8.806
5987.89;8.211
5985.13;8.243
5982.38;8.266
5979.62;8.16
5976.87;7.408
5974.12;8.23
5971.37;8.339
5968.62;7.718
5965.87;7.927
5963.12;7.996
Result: 8.7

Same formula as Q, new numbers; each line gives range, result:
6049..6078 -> 9.12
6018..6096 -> 9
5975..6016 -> 8.44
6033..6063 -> 9.11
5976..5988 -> 8.07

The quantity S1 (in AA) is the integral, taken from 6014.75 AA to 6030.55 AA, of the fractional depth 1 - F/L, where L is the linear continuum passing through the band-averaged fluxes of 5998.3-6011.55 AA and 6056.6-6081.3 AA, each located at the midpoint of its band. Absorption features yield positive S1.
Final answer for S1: 0.1 AA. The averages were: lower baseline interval 8.58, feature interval 8.64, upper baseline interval 9.03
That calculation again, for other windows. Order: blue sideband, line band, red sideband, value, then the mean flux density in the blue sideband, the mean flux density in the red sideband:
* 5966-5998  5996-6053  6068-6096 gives -1.2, 8.26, 9.08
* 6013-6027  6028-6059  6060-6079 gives -1.2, 8.53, 9.01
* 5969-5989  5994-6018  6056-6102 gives -0.8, 8.1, 9.07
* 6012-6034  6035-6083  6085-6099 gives -0.5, 8.69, 9.21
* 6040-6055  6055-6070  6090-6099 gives 0.4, 9.15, 9.18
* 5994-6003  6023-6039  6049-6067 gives 0.2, 8.79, 9.19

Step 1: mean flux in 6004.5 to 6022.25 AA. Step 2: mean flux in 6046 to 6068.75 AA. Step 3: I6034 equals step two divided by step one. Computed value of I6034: 1.1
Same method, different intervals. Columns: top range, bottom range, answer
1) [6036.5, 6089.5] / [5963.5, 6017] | 1.08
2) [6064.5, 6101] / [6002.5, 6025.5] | 1.06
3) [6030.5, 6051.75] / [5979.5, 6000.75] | 1.06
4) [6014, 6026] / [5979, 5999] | 1.00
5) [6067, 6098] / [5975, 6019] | 1.07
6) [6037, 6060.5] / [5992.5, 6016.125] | 1.06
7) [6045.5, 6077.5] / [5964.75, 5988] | 1.14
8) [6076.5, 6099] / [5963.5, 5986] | 1.13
